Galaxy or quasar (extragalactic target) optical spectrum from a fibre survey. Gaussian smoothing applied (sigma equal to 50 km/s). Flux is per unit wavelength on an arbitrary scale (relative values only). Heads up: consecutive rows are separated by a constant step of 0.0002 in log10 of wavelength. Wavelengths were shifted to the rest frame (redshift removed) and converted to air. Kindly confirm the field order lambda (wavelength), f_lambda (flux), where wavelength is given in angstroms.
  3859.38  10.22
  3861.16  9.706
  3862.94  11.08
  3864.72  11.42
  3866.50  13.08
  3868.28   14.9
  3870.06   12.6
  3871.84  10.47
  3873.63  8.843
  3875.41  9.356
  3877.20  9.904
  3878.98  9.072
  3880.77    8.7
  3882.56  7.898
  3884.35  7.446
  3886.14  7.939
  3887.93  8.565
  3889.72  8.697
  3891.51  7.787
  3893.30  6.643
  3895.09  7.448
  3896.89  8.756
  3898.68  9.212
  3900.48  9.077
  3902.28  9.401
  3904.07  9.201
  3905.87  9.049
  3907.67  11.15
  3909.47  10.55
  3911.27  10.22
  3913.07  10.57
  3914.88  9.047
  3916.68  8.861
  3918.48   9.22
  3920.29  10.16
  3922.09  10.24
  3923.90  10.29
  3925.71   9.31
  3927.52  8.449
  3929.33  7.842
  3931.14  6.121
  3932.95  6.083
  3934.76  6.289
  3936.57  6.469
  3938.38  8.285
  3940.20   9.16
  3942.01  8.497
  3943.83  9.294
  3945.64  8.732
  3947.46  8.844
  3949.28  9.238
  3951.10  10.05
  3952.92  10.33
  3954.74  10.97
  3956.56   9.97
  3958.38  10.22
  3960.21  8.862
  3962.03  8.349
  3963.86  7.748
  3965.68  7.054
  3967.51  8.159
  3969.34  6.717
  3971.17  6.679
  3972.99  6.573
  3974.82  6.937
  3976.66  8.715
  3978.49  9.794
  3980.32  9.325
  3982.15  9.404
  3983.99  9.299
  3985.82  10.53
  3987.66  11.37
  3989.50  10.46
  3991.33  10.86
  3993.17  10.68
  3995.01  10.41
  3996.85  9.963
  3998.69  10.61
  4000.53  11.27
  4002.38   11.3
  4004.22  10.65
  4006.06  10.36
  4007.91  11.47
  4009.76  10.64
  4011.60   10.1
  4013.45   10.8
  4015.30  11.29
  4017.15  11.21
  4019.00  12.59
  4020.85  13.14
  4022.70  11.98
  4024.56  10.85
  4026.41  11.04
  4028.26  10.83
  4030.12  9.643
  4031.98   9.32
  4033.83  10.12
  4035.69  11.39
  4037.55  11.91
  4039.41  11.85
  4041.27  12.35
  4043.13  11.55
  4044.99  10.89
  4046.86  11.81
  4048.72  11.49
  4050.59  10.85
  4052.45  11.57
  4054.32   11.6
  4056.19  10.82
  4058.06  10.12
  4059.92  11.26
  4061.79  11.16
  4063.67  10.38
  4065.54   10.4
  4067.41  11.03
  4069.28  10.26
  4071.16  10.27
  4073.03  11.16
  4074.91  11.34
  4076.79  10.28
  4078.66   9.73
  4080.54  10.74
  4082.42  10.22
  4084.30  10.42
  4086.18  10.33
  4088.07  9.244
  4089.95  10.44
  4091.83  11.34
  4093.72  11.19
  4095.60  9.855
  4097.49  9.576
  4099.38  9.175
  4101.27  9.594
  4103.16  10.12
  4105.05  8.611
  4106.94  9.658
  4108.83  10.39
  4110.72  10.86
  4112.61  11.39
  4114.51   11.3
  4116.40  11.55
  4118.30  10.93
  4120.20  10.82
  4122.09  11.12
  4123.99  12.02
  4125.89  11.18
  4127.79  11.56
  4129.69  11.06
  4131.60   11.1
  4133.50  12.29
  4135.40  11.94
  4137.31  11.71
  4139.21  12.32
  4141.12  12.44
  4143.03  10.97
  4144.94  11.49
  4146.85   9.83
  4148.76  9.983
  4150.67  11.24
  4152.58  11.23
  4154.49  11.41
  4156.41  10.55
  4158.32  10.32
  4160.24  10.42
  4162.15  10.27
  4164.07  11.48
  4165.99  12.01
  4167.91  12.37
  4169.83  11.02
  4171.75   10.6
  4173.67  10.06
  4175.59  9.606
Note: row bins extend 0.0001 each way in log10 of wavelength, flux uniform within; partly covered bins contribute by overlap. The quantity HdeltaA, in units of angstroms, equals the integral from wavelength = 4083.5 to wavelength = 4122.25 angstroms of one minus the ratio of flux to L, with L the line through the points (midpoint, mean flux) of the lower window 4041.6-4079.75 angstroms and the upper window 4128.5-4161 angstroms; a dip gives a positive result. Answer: 2.4 angstroms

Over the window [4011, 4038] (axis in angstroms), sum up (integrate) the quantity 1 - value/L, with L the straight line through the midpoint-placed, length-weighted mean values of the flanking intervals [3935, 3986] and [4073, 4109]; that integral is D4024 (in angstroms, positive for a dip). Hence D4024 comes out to -4.87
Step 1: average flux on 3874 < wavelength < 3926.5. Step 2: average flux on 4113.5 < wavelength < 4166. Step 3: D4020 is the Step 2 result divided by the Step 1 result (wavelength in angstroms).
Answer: 1.2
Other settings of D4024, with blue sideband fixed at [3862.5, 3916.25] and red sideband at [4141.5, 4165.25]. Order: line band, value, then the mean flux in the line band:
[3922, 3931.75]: 1.1 angstroms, 8.65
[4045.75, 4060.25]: -1.2 angstroms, 11.2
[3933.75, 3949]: 2.5 angstroms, 8.23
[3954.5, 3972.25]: 2.8 angstroms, 8.36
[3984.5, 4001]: -0.9 angstroms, 10.6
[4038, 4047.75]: -1.3 angstroms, 11.7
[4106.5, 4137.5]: -1.7 angstroms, 11.2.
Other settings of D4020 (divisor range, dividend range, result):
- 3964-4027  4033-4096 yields 1.08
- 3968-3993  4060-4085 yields 1.18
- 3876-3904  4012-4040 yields 1.32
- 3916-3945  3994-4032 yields 1.30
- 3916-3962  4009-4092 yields 1.23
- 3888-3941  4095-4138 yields 1.23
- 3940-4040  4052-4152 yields 1.08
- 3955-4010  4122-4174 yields 1.18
